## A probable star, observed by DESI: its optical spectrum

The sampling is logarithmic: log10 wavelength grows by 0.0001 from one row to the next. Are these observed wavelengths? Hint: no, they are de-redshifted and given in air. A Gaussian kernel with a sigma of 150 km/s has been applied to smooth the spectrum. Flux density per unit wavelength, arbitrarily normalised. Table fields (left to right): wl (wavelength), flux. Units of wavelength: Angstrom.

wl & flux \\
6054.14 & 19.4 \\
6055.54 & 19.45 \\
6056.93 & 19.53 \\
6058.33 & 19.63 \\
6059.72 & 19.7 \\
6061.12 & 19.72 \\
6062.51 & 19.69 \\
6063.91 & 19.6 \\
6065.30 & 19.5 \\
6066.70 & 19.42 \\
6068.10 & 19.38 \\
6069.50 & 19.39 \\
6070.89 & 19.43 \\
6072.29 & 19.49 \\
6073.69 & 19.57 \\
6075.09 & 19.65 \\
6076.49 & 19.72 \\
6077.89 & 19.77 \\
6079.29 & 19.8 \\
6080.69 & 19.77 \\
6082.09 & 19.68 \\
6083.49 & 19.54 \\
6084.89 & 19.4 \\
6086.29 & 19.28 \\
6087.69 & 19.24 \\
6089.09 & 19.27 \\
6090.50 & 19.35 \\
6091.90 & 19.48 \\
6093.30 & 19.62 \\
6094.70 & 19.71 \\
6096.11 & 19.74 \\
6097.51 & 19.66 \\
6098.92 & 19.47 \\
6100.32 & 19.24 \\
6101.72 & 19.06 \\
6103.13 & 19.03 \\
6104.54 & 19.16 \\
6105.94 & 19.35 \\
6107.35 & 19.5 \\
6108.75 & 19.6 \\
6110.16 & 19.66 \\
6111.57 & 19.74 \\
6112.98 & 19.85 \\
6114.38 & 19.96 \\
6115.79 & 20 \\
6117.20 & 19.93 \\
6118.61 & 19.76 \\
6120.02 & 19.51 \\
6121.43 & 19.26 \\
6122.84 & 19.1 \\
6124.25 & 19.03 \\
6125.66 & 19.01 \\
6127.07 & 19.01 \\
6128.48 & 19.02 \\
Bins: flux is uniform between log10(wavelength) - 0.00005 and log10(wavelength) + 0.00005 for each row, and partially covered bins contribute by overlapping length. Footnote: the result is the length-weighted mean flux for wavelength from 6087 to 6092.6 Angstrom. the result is 19.3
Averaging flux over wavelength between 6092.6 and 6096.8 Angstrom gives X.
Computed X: 19.7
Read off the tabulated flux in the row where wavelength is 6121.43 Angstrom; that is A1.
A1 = 19.26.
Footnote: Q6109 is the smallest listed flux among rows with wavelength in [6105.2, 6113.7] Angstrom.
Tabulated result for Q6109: 19.35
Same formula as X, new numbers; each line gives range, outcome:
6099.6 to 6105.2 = 19.1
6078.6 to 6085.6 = 19.6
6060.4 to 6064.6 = 19.7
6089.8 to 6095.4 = 19.6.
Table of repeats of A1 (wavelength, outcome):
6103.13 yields 19.03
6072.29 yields 19.49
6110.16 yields 19.66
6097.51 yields 19.66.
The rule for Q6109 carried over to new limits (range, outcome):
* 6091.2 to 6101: 19.24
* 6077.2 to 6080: 19.77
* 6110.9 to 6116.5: 19.74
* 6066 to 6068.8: 19.38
